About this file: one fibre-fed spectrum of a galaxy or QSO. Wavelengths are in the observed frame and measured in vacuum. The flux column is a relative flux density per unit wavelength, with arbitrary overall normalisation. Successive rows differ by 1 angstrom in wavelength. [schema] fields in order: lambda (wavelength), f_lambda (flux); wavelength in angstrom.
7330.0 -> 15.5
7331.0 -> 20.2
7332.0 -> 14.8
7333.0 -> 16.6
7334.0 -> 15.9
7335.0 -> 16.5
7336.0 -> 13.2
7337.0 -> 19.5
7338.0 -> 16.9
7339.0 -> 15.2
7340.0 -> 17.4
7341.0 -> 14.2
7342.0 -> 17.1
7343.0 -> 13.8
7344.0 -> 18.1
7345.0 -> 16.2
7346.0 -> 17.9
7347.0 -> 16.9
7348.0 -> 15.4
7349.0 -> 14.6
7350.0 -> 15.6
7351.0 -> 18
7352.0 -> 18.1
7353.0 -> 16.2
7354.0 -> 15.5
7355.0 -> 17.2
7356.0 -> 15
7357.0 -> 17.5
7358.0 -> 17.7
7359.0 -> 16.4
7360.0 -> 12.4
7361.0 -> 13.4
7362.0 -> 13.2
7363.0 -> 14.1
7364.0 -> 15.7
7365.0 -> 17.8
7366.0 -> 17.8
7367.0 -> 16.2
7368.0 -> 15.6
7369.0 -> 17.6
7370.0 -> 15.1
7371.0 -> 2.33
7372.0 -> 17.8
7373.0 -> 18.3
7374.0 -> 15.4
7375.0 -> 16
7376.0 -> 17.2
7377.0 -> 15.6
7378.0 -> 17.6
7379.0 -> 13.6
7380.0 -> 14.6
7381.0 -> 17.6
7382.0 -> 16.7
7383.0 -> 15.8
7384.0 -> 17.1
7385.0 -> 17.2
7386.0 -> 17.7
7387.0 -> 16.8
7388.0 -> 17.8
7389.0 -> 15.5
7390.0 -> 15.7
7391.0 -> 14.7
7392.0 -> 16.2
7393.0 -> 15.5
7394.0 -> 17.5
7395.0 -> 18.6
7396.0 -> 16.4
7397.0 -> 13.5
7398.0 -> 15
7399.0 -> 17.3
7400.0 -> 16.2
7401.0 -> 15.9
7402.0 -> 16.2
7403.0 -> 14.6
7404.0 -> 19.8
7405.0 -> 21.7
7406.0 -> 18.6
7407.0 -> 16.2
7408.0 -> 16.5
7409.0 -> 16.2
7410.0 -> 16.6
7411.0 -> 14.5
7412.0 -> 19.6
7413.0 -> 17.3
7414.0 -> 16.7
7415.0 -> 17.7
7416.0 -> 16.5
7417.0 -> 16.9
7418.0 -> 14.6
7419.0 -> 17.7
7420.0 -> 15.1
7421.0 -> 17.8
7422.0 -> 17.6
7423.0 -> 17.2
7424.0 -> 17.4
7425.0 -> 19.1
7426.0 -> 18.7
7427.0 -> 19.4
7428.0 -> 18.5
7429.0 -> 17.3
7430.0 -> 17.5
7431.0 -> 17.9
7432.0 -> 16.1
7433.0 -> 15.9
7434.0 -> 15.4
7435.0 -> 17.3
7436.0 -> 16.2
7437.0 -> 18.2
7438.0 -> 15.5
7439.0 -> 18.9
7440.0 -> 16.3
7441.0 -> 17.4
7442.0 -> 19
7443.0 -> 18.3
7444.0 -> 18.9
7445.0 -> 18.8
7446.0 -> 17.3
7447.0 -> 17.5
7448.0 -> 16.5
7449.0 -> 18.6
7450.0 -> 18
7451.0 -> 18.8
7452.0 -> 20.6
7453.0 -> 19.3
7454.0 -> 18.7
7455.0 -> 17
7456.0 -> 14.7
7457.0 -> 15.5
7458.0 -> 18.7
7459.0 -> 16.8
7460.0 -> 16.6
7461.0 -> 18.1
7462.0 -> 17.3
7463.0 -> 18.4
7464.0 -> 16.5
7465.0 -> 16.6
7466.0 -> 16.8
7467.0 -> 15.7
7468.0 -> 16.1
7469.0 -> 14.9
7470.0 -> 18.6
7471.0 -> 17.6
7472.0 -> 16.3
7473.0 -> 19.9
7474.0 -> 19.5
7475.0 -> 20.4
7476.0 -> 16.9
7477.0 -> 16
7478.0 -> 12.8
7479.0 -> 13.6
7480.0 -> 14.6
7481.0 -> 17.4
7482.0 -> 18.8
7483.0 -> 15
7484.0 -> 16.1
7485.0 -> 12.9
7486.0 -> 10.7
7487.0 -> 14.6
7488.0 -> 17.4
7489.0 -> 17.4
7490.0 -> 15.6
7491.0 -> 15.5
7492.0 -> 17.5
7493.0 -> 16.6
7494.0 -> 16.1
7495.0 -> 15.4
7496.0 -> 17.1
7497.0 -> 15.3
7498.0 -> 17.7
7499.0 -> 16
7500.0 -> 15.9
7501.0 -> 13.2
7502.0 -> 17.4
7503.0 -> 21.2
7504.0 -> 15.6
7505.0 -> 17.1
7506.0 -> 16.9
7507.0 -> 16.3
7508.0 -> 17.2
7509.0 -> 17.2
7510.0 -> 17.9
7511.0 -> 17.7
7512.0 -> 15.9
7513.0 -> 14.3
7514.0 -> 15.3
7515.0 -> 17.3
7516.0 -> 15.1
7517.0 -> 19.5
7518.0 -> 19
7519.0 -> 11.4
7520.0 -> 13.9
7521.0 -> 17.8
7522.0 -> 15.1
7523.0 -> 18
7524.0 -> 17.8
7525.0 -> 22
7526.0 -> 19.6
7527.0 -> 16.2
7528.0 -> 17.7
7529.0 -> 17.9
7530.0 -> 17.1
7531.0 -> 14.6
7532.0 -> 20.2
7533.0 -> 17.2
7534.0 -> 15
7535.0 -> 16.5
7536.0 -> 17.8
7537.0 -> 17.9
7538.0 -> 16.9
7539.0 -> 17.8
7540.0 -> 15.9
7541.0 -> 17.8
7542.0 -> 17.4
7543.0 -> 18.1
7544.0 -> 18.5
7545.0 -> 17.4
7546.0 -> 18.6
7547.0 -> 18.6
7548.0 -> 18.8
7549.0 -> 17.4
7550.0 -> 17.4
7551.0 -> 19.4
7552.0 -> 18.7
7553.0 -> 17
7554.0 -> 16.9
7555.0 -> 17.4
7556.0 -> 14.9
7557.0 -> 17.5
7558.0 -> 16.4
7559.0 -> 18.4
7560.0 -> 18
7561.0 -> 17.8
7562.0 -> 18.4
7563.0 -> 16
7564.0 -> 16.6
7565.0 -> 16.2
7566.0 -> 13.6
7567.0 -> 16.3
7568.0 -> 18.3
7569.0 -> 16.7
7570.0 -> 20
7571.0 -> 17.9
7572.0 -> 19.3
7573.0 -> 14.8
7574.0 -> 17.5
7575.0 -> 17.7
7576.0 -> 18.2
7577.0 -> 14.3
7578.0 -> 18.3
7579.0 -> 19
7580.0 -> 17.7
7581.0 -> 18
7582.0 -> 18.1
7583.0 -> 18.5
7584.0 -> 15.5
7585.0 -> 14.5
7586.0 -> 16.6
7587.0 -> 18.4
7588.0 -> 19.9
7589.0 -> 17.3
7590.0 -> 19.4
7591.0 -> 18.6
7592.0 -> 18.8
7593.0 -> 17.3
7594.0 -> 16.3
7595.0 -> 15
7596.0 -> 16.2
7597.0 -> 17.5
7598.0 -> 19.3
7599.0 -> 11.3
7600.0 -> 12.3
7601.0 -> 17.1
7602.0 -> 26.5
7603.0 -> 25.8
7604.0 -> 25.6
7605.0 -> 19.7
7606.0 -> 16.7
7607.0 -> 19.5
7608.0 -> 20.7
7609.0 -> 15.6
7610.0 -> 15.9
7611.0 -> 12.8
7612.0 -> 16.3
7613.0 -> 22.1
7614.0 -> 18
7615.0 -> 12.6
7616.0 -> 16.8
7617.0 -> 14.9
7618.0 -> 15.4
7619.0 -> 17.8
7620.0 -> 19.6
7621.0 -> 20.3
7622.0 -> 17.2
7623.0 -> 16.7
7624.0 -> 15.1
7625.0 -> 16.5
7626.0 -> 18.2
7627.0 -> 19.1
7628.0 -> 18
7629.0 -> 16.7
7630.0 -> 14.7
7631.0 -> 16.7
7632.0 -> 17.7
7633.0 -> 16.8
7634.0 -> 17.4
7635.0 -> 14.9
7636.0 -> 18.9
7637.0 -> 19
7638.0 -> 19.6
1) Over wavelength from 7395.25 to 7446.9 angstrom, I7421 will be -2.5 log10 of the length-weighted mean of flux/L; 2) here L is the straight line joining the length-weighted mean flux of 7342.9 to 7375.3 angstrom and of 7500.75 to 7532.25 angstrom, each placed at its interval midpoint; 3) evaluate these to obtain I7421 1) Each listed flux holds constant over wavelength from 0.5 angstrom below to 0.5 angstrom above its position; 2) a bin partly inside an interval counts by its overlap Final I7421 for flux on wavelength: -0.06 mag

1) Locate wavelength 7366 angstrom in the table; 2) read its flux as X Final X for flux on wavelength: 17.8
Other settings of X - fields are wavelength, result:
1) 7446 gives 17.3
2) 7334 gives 15.9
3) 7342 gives 17.1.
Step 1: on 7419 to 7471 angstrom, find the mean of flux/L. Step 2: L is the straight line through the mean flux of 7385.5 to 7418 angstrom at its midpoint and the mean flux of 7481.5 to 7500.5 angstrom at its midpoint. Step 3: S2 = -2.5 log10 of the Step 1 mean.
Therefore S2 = -0.07 mag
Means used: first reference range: 16.7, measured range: 17.4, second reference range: 15.9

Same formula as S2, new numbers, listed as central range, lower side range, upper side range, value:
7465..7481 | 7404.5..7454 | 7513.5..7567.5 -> 0.05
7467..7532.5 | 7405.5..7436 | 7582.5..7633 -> 0.05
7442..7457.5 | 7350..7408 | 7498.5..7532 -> -0.09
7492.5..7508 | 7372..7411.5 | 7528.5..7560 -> 0.04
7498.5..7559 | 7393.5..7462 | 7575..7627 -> 0.02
